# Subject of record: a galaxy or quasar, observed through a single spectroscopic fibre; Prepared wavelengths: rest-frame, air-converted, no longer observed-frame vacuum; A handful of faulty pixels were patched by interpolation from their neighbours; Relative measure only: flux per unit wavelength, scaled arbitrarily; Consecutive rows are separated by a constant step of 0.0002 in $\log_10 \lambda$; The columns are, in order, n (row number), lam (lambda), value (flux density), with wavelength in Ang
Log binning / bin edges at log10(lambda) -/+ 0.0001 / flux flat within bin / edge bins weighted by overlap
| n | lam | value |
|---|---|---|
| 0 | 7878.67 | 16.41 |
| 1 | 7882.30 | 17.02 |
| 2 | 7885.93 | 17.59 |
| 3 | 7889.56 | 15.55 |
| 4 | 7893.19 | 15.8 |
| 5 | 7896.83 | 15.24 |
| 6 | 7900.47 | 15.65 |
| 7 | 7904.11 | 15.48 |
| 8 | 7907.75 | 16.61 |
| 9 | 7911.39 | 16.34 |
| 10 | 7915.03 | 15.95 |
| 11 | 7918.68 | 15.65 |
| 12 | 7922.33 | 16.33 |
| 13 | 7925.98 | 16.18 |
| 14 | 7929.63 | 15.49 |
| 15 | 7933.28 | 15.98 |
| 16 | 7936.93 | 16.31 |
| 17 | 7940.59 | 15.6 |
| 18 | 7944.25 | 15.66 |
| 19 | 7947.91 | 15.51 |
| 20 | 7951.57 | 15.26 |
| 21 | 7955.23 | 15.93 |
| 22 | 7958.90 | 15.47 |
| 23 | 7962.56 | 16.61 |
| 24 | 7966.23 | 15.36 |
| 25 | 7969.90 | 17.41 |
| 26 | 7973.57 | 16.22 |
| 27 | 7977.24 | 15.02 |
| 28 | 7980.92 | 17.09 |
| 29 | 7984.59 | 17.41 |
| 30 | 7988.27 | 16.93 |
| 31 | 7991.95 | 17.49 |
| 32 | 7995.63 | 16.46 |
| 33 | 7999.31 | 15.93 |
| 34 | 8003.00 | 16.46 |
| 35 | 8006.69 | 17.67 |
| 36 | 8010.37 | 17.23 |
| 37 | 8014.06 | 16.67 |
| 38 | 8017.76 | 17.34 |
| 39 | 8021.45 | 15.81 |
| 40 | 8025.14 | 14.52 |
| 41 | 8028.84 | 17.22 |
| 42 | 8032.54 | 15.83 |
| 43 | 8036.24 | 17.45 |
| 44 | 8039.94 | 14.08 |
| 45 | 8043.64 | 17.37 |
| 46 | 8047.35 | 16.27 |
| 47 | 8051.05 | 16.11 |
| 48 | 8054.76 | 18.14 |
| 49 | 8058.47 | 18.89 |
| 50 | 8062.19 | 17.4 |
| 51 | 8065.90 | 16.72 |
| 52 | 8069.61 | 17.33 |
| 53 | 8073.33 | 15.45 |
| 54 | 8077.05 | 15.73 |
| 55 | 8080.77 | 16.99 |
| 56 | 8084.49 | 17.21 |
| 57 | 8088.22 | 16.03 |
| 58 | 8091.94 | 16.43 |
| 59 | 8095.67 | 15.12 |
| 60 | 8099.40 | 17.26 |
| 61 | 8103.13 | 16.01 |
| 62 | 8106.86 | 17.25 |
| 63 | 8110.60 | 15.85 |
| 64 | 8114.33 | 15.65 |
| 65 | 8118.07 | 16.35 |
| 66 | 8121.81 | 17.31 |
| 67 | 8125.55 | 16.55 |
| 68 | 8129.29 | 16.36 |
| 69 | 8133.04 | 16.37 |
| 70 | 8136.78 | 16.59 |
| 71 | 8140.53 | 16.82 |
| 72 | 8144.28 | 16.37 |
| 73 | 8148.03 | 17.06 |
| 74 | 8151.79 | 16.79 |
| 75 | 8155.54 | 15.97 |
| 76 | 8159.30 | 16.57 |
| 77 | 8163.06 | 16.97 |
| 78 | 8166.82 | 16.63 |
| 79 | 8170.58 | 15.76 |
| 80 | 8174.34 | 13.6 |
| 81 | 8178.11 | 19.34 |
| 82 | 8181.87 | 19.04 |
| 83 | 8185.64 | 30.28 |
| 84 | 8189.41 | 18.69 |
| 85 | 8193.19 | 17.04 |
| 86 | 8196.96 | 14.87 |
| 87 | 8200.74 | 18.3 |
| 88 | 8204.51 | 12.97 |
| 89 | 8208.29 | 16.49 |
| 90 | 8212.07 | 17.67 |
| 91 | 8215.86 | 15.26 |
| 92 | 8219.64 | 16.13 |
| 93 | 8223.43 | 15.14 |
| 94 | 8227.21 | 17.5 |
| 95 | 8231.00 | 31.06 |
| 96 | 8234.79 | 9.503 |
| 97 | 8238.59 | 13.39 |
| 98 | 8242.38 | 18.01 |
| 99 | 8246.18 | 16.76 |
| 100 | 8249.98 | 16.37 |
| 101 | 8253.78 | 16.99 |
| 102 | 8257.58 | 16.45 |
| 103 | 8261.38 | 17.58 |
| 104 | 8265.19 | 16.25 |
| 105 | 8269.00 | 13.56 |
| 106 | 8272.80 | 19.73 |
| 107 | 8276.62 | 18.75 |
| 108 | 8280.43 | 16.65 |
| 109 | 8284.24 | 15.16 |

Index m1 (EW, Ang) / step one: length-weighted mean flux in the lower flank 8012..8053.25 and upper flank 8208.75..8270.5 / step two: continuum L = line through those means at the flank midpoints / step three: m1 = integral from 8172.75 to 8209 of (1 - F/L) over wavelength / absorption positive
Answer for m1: -3.3 Ang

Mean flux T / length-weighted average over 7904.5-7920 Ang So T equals 16.1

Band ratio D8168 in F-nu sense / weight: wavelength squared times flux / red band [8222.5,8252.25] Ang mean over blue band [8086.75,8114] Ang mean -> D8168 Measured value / 1.1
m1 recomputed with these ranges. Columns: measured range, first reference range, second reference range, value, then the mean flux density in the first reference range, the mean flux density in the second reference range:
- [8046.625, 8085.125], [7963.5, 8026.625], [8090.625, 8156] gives -1.0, 16.5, 16.5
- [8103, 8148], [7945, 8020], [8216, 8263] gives 0.7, 16.5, 17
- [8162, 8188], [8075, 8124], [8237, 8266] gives -3.8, 16.4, 16.5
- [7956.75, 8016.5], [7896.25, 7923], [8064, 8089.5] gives -1.5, 15.9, 16.5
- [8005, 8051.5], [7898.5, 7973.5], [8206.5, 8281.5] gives -0.5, 15.9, 17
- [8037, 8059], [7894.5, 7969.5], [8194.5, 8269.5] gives -0.8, 15.9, 16.6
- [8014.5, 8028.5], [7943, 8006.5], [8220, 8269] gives 0.2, 16.3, 16.9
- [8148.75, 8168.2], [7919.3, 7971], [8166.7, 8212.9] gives 1.0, 15.9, 17.8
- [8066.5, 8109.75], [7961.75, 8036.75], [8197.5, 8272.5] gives 0.4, 16.6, 16.6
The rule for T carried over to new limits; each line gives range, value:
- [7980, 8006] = 16.9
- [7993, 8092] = 16.6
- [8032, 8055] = 16.4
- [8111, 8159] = 16.5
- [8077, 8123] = 16.4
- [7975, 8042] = 16.5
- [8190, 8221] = 16.2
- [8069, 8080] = 16.1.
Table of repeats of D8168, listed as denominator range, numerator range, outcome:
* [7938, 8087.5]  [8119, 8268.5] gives 1.08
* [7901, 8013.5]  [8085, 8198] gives 1.10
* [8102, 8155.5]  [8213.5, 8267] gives 1.05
